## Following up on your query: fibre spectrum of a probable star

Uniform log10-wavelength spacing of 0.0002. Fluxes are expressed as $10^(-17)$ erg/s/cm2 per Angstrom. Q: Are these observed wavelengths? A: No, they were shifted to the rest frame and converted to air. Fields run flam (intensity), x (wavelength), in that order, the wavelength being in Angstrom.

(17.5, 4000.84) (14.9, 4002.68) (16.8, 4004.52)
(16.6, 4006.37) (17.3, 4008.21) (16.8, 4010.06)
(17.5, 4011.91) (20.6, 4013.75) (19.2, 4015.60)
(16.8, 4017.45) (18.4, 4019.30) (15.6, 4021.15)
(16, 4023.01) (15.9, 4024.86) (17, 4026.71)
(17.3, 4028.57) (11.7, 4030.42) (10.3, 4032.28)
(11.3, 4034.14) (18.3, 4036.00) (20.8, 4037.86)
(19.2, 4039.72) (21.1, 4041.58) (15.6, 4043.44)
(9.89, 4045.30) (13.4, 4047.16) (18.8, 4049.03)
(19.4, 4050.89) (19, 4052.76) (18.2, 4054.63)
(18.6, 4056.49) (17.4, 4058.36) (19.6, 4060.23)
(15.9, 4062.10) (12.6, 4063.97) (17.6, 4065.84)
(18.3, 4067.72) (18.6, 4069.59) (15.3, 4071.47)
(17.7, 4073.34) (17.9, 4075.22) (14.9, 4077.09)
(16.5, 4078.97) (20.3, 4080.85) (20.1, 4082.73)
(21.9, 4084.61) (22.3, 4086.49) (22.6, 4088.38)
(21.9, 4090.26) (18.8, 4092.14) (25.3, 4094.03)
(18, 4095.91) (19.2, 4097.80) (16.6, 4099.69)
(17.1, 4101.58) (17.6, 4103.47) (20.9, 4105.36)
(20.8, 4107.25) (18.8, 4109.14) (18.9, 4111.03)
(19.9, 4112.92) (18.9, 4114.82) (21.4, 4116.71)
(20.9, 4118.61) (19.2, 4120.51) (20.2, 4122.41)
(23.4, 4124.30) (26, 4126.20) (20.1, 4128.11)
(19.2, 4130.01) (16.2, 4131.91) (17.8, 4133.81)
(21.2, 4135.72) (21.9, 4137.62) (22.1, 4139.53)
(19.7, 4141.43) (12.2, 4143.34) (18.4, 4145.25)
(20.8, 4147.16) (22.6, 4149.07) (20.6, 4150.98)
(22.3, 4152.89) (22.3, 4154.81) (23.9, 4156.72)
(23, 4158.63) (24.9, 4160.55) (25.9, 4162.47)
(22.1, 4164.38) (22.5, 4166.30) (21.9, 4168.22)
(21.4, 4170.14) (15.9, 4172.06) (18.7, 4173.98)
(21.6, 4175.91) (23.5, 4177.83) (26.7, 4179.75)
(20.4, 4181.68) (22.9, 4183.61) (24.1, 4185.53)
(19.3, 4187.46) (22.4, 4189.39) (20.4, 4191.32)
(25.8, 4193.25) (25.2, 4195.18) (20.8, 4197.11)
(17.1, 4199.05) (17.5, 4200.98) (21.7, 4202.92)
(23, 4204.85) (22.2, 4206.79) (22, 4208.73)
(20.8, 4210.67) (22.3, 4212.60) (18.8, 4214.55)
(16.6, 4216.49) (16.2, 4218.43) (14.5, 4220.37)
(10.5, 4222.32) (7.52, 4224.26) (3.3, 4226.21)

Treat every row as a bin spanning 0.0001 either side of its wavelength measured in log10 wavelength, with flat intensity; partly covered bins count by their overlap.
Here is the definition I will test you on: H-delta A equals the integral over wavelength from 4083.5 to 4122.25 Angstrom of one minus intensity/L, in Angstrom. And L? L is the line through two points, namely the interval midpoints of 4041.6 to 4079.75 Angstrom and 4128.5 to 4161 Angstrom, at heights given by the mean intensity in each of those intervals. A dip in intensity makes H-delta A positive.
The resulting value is -2.92 Angstrom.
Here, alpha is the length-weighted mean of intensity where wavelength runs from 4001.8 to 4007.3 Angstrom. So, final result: 16.1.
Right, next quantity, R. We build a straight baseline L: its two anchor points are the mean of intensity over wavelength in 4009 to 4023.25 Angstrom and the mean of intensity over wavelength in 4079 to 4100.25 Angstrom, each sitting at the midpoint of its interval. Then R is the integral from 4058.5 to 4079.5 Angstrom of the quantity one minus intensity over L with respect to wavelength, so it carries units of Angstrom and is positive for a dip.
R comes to 3.07 Angstrom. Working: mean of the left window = 17.7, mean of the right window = 20.5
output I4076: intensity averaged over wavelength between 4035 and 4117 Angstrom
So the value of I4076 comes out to 18.5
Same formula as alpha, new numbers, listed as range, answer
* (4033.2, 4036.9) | 14.7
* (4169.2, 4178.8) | 20.2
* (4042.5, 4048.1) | 13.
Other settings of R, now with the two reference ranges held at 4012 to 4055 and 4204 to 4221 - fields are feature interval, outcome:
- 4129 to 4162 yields -3.6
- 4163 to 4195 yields -4.8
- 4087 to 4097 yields -2.1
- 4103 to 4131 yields -3.7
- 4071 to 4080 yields 0.4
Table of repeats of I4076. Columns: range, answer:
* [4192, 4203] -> 21.3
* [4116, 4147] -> 20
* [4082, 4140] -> 20.3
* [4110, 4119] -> 19.9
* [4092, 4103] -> 19.1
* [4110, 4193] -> 21.2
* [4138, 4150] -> 19.4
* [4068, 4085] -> 18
